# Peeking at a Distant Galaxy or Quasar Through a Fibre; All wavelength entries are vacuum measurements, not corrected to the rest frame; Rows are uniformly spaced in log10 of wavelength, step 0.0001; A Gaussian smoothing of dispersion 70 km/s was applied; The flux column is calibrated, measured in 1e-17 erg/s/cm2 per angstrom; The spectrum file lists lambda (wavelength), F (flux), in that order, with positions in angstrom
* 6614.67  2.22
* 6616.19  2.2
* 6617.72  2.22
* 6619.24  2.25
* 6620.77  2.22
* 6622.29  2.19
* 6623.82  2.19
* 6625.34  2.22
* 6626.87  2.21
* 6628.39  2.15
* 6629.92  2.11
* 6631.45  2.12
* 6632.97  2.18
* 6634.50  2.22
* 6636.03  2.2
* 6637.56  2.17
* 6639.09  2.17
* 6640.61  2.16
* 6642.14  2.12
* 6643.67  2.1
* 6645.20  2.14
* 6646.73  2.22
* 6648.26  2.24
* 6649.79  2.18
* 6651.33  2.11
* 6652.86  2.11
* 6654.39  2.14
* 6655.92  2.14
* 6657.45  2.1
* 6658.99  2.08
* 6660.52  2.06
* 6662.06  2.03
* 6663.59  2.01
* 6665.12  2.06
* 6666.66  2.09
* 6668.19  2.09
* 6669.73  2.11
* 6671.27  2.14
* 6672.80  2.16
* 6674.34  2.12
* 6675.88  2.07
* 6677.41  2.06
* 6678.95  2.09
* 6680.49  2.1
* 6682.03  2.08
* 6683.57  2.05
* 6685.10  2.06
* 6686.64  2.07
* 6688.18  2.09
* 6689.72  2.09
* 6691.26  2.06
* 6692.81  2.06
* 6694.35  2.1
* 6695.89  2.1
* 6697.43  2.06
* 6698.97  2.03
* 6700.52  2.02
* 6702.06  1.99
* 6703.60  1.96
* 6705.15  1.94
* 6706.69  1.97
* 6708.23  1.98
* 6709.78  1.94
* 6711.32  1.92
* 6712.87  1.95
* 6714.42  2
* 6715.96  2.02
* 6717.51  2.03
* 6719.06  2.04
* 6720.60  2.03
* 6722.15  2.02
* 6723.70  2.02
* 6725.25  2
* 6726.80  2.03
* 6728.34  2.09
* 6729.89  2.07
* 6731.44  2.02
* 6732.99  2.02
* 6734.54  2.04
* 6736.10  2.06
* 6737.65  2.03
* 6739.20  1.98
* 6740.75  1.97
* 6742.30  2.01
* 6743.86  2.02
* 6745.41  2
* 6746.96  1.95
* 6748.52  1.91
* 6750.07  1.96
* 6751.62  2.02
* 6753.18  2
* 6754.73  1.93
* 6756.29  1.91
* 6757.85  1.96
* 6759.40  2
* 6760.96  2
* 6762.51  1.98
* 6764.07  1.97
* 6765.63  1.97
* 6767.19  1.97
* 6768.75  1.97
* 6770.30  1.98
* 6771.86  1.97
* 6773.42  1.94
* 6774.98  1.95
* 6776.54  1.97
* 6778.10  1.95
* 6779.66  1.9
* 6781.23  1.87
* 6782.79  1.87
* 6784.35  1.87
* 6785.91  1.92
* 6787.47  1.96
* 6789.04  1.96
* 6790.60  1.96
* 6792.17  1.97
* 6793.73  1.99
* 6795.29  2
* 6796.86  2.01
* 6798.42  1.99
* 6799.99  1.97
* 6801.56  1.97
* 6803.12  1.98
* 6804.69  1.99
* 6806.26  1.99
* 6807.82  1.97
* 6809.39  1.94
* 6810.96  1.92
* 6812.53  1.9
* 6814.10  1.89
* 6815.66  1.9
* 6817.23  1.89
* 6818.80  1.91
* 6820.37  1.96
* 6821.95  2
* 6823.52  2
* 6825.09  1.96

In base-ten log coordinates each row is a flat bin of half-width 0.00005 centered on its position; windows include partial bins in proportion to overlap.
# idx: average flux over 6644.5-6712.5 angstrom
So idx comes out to 2.07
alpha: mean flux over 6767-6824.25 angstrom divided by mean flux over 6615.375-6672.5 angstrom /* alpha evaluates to 0.9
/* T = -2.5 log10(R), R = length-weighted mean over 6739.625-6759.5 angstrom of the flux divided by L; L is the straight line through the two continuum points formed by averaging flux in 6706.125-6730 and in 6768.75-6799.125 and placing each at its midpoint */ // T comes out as 0.00 mag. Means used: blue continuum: 2.01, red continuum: 1.95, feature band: 1.97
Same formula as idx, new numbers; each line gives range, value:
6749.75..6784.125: 1.95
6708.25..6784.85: 1.98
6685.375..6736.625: 2.02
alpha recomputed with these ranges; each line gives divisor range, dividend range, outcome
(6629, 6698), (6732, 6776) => 0.94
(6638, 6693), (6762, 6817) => 0.93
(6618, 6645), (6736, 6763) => 0.91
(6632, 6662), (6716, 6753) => 0.94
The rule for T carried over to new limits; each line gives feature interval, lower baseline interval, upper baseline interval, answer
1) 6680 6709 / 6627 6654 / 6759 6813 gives 0.02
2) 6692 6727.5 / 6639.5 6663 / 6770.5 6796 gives 0.02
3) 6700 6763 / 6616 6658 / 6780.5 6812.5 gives 0.03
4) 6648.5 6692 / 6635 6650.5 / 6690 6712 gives 0.00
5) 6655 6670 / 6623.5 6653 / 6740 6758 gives 0.02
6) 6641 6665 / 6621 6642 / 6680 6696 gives 0.01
